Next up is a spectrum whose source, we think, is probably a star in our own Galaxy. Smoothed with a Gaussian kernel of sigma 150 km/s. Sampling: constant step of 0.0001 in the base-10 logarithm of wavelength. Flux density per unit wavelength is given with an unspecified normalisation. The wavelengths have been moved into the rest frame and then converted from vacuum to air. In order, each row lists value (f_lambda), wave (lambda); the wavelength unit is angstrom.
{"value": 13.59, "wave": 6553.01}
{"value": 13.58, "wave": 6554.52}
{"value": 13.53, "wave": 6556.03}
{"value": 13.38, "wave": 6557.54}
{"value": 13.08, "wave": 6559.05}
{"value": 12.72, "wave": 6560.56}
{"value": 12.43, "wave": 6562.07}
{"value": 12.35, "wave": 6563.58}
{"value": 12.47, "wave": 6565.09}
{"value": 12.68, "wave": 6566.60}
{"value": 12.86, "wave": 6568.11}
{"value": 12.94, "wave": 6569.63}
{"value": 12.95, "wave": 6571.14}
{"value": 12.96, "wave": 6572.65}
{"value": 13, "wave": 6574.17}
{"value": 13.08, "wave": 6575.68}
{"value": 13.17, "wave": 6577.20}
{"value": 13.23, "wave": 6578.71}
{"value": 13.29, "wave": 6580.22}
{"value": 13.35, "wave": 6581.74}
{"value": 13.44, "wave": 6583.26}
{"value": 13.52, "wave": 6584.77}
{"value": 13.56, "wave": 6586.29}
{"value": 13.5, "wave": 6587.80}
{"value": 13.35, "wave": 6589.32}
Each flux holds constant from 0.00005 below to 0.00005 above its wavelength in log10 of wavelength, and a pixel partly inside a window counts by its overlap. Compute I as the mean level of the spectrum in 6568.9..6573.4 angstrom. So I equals 13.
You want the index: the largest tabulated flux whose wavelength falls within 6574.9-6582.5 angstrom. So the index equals 13.35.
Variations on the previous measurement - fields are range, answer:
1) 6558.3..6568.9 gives 13.08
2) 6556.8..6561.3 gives 13.38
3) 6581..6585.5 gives 13.52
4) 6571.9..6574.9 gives 13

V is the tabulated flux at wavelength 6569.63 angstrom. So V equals 12.94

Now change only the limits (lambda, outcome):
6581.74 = 13.35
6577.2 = 13.17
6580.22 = 13.29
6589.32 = 13.35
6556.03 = 13.53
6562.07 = 12.43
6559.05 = 13.08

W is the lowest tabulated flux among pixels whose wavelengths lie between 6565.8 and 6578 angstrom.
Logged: 12.68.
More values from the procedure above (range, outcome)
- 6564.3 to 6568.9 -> 12.47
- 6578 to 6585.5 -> 13.23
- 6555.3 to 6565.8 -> 12.35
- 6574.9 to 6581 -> 13.08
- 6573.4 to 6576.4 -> 13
